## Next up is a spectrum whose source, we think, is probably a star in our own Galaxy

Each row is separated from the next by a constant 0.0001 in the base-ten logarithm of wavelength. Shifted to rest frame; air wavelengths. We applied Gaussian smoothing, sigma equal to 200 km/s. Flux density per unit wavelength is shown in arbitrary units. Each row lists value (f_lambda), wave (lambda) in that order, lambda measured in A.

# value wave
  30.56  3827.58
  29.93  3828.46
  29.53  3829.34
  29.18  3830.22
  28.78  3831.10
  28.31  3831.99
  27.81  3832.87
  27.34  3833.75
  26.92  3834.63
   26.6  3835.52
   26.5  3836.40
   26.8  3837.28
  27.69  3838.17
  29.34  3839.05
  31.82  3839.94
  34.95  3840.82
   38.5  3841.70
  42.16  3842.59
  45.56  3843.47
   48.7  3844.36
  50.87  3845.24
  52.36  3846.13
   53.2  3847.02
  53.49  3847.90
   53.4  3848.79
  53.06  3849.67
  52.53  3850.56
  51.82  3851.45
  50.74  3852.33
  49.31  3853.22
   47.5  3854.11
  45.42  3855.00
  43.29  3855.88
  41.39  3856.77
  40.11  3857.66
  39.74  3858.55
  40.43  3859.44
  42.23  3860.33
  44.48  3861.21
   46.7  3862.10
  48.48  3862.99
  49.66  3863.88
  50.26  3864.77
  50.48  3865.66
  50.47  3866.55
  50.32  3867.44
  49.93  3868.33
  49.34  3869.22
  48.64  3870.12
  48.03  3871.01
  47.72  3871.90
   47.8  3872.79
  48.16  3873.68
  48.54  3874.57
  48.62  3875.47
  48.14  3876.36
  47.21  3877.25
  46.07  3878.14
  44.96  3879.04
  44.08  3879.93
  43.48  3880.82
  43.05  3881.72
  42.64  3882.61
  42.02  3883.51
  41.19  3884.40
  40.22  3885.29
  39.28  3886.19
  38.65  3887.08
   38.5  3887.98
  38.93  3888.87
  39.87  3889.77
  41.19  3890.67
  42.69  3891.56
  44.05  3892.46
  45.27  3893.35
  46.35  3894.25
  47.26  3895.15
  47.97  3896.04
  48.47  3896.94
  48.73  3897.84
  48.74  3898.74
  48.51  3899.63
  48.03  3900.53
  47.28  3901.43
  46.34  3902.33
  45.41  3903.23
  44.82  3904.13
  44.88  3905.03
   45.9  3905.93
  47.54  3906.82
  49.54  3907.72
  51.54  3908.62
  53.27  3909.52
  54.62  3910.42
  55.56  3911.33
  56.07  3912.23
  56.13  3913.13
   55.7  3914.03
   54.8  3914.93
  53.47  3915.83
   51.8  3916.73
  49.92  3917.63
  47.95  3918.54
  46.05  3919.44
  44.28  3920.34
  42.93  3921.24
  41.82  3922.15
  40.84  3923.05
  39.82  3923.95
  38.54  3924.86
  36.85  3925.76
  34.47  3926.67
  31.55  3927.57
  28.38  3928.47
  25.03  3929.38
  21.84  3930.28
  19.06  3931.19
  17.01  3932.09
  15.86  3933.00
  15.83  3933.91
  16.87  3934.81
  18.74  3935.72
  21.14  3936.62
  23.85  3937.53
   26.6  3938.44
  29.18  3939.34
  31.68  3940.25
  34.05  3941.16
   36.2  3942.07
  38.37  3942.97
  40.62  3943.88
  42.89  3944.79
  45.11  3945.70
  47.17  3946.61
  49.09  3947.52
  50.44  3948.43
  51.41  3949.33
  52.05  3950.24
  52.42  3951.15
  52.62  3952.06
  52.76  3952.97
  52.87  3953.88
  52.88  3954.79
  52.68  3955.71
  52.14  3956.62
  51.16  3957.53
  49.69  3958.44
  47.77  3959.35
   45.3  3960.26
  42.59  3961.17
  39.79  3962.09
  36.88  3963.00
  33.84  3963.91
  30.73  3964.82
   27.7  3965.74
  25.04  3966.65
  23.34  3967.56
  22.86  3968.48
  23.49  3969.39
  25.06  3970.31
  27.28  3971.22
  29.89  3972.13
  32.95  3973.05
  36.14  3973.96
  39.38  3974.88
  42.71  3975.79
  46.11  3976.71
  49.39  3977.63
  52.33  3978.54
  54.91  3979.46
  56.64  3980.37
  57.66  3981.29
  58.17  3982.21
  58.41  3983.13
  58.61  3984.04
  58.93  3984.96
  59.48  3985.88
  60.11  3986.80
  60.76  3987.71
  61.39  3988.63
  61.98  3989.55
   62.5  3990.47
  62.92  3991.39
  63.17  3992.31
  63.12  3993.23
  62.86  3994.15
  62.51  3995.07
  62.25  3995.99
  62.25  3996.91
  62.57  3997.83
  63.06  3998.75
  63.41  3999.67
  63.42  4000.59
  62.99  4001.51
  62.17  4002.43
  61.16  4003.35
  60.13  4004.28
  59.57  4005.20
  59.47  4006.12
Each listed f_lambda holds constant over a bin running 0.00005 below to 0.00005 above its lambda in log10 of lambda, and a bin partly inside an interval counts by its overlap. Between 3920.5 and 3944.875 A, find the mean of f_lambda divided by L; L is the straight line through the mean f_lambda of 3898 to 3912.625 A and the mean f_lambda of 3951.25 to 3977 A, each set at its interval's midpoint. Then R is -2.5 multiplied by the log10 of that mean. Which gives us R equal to 0.43 mag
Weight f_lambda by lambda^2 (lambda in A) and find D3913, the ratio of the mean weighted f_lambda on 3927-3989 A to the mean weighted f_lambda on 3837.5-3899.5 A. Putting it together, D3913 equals 0.93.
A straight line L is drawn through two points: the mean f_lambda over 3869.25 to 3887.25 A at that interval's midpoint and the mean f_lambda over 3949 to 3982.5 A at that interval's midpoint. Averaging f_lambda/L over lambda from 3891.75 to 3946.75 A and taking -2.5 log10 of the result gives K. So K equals 0.09 mag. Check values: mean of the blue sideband 45.1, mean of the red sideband 42.6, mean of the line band 40.6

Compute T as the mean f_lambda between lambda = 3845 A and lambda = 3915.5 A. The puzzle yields 47.3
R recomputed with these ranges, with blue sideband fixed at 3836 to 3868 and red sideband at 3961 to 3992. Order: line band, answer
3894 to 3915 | -0.11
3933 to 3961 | 0.10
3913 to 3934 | 0.18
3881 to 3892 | 0.10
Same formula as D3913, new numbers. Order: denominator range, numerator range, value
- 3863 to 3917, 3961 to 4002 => 1.09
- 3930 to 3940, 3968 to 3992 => 2.40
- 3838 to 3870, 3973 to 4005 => 1.34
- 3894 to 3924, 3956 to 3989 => 0.93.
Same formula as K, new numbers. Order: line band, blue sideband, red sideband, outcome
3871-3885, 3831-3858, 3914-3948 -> -0.180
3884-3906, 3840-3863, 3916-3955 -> -0.067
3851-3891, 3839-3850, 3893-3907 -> 0.023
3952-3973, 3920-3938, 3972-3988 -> 0.101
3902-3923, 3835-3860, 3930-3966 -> -0.237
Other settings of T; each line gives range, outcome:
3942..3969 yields 43.3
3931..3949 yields 31.3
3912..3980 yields 39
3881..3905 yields 44.1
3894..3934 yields 43.2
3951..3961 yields 50.8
